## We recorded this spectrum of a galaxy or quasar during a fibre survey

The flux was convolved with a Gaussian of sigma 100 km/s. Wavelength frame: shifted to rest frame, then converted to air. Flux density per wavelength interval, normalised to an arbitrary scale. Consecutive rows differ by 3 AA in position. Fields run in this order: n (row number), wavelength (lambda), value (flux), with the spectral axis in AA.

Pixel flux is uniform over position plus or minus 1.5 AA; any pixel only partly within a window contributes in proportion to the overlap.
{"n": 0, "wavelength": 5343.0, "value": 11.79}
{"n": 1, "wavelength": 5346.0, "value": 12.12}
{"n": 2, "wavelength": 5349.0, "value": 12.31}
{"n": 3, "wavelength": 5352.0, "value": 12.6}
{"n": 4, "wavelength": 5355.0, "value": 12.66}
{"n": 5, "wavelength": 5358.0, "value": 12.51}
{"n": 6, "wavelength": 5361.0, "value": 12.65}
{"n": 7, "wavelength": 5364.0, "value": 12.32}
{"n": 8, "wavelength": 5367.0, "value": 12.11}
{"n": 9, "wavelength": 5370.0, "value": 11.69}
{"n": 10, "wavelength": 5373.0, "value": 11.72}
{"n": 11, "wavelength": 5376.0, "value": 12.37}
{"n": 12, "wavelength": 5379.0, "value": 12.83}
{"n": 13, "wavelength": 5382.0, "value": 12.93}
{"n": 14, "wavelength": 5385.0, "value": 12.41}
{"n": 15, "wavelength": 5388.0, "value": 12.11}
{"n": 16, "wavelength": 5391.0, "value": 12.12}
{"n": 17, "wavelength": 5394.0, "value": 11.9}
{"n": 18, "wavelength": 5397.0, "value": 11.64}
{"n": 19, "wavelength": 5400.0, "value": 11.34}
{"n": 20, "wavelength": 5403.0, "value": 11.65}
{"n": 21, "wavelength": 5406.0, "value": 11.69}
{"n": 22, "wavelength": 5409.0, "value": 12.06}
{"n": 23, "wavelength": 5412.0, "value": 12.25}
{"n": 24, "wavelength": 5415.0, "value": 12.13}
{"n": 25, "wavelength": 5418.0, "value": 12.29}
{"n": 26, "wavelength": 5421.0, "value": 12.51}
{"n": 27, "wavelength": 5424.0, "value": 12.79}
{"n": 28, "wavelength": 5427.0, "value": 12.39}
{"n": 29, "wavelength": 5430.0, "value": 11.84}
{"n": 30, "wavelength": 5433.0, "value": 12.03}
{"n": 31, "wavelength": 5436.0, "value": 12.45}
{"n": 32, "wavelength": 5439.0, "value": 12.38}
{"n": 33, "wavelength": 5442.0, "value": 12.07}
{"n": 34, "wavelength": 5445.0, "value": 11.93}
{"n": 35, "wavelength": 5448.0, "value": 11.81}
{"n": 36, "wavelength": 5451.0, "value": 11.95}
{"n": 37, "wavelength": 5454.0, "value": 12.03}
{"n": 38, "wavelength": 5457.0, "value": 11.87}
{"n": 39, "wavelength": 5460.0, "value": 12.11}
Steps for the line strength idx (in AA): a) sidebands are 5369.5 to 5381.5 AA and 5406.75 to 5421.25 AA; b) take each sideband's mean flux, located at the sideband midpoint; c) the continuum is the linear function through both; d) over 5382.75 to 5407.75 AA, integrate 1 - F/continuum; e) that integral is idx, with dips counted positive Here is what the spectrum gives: 0.7 AA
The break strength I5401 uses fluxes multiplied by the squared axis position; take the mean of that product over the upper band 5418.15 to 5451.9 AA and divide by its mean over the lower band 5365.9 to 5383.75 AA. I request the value 1.02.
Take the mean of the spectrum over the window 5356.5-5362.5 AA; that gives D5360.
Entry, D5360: 12.6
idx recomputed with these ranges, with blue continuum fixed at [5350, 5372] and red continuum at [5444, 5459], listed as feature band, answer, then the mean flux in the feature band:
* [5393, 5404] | 0.50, 11.6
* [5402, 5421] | 0.08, 12.1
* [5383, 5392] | -0.03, 12.3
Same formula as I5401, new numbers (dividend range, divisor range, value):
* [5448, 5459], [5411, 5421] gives 0.99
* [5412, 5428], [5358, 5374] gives 1.04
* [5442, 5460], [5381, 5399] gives 1.01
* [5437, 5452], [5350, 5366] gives 0.99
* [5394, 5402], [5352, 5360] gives 0.93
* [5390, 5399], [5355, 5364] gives 0.96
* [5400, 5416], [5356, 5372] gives 0.99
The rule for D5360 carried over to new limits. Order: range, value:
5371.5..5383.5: 12.5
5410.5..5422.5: 12.3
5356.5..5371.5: 12.3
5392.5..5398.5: 11.8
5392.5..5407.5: 11.6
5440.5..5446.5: 12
